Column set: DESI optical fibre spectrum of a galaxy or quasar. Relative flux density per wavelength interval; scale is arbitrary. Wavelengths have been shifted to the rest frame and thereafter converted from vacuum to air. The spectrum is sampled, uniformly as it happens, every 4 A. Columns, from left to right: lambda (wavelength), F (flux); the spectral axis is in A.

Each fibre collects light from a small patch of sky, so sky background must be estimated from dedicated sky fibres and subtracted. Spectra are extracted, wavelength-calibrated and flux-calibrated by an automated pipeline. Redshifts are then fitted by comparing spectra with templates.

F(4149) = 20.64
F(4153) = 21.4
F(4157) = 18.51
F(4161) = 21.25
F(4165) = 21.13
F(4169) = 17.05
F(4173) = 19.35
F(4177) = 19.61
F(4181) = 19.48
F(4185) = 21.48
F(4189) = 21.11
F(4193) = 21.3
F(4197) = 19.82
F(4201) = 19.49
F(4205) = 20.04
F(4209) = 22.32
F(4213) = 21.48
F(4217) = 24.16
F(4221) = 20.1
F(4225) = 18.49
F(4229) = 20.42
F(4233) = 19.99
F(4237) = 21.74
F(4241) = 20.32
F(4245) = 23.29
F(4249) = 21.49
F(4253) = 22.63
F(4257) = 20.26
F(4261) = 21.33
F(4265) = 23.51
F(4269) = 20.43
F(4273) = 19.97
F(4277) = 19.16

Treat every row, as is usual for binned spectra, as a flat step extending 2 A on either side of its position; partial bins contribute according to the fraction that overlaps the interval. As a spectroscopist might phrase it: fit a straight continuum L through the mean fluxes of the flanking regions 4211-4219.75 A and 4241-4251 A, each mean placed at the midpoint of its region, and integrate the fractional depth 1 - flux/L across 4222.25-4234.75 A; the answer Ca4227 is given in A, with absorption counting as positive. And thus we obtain 1.5 A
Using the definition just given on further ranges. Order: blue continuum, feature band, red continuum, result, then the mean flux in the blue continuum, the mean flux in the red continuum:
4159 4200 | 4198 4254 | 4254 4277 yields -1.3 A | 20.1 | 21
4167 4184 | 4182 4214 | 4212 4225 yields -0.9 A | 19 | 21.4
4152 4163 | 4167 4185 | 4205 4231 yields 1.2 A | 20.3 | 21.1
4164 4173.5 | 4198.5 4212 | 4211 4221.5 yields 0.5 A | 18.9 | 22.2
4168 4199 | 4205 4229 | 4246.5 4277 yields -0.7 A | 20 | 21.3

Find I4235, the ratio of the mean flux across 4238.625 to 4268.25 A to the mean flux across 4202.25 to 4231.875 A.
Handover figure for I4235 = 1.04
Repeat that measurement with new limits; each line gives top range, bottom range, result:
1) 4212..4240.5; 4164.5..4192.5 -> 1.05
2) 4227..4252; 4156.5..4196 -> 1.06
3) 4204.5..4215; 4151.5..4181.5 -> 1.09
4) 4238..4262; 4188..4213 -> 1.04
